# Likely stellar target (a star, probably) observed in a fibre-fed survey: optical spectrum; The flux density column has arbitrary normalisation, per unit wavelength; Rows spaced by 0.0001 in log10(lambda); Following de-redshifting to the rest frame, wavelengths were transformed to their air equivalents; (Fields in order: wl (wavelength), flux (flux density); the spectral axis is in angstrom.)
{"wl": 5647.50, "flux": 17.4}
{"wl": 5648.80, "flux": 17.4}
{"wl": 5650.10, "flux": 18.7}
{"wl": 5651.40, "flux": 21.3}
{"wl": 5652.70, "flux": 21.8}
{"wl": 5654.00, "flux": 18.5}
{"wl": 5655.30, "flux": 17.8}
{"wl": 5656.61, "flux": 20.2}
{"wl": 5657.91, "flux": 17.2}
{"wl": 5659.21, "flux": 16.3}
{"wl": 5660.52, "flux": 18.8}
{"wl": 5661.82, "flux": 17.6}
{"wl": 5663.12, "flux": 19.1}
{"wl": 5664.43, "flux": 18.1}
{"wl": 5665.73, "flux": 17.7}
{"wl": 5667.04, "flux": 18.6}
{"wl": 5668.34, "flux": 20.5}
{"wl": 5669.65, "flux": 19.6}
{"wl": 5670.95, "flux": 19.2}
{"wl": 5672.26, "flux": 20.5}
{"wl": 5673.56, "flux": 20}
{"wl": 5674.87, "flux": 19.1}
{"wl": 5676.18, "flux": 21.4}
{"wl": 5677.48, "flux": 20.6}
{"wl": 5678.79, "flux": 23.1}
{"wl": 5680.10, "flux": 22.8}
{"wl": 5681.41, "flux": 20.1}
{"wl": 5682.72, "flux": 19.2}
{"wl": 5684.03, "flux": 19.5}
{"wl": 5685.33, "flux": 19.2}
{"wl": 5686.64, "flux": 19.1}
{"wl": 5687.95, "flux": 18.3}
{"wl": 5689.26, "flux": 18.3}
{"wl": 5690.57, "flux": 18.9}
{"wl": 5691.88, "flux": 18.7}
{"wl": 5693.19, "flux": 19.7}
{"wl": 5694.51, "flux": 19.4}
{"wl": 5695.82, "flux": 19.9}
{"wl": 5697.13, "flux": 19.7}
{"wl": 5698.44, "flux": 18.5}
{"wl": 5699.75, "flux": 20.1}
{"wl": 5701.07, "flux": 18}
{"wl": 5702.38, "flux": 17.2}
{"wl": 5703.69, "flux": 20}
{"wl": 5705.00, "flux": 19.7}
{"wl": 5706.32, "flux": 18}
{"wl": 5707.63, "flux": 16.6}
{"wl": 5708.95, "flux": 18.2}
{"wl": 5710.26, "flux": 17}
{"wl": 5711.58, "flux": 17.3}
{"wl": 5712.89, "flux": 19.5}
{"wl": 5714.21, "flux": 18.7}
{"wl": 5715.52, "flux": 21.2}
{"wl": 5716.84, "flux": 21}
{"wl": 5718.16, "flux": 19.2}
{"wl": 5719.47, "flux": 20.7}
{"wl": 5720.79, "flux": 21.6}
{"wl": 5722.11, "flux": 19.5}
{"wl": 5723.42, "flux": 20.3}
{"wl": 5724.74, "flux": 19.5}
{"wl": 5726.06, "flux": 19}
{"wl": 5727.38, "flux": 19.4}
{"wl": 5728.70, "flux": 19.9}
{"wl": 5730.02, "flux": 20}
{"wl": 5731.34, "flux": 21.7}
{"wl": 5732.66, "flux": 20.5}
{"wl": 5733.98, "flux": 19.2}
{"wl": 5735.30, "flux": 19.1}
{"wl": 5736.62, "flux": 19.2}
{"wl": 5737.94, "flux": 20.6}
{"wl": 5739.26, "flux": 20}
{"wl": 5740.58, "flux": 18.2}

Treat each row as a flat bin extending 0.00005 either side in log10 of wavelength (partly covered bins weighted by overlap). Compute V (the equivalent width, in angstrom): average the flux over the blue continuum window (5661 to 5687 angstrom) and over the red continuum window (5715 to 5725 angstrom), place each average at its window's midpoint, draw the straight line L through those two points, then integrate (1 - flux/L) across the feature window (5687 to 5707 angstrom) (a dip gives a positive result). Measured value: 1.1 angstrom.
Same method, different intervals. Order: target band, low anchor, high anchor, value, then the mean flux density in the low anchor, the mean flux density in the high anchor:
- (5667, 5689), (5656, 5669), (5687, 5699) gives -1.6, 18.4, 19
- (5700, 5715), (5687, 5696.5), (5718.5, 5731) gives 0.9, 19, 20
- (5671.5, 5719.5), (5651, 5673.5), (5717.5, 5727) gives 0.3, 19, 20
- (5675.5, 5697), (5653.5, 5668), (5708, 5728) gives -1.3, 18.2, 19.4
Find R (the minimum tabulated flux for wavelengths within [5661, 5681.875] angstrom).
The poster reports 17.6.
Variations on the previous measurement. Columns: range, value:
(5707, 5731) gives 16.6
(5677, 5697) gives 18.3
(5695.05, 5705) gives 17.2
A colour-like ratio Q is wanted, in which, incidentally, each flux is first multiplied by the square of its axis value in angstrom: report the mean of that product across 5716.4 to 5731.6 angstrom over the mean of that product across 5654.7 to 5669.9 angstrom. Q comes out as 1.1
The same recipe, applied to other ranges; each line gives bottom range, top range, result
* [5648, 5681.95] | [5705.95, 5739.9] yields 1.02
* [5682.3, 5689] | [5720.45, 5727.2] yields 1.06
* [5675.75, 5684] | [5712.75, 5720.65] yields 0.97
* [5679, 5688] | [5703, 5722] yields 0.97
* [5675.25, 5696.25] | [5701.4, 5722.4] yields 0.97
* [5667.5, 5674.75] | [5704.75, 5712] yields 0.90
